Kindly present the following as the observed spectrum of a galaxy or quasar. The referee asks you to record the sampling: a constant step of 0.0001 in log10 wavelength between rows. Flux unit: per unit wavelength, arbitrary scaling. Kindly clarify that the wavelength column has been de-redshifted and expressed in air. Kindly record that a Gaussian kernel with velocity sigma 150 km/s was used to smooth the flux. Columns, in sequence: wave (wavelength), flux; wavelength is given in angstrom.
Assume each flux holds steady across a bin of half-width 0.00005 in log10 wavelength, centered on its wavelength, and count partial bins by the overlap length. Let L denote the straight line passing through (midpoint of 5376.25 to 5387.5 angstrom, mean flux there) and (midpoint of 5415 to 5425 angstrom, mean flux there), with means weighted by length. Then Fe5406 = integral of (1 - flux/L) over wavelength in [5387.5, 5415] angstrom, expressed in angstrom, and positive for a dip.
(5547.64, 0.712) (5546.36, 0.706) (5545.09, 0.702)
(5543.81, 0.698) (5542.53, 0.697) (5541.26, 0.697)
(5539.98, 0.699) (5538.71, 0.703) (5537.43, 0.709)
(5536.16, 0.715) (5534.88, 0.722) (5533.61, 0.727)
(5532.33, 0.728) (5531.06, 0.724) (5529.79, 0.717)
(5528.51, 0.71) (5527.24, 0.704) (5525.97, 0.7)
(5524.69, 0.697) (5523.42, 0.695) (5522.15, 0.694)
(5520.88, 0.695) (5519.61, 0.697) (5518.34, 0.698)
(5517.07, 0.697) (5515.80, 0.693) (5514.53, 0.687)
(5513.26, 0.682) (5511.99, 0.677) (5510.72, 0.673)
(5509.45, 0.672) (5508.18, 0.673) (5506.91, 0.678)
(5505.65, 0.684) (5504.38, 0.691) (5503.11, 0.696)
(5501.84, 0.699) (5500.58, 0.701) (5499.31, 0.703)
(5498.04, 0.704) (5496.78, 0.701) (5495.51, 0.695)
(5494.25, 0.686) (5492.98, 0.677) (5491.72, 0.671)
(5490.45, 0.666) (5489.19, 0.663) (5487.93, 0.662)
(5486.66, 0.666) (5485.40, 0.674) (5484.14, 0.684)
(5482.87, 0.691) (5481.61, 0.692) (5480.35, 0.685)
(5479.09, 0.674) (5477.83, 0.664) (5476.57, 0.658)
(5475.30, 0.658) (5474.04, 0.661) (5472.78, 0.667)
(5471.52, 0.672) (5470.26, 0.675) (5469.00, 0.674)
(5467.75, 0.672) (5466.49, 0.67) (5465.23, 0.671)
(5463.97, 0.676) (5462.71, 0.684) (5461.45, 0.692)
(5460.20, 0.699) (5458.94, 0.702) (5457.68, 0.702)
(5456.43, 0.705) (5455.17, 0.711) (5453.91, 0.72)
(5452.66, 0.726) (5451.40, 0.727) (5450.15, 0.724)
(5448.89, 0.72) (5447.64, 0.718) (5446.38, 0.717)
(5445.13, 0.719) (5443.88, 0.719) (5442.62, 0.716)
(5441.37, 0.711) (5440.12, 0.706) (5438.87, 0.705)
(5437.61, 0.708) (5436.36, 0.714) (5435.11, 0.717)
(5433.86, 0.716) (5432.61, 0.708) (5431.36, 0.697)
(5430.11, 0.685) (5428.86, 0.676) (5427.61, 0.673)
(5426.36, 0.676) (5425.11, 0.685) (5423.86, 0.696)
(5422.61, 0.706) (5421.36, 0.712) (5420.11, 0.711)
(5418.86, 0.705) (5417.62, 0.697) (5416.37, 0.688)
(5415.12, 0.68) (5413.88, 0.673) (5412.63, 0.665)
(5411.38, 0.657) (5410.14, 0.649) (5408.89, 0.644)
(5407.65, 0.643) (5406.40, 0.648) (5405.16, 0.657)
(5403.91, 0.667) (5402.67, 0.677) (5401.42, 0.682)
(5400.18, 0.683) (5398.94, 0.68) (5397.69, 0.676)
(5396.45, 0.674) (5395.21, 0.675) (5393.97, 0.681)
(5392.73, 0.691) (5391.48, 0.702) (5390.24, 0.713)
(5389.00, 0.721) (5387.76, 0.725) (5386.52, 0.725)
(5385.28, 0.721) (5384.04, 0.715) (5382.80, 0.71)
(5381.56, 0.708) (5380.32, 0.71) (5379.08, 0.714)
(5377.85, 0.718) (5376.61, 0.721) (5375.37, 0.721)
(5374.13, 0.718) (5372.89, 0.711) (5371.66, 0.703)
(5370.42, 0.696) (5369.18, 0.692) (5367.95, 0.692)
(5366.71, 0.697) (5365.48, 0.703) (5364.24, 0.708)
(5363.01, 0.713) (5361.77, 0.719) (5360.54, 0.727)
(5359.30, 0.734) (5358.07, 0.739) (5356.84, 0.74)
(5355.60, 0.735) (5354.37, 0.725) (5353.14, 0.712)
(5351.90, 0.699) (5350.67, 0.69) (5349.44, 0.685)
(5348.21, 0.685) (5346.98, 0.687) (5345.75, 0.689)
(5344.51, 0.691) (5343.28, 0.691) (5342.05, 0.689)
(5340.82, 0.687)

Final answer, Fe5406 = 1.2 angstrom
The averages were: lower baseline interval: 0.716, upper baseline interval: 0.699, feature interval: 0.676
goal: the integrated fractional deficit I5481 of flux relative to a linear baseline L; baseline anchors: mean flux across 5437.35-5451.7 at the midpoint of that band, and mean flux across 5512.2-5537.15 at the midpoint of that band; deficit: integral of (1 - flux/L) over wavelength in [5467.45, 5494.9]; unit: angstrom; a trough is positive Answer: 1.5 angstrom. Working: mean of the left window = 0.716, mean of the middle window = 0.673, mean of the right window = 0.704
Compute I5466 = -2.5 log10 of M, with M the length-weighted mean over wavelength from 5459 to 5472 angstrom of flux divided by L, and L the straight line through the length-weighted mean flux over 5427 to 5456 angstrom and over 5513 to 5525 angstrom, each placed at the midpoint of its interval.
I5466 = 0.04 mag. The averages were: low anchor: 0.71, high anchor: 0.694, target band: 0.68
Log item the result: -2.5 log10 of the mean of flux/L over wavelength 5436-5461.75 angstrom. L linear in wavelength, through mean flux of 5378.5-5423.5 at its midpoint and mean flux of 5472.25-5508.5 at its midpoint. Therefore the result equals -0.04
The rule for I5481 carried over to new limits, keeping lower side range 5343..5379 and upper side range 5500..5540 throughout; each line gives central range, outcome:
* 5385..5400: 0.2 angstrom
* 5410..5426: 0.4 angstrom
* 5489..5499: 0.2 angstrom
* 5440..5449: -0.2 angstrom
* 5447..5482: 0.6 angstrom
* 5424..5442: 0.1 angstrom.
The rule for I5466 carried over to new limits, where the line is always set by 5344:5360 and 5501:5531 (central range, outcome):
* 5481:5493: 0.03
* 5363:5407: 0.01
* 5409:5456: 0.00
